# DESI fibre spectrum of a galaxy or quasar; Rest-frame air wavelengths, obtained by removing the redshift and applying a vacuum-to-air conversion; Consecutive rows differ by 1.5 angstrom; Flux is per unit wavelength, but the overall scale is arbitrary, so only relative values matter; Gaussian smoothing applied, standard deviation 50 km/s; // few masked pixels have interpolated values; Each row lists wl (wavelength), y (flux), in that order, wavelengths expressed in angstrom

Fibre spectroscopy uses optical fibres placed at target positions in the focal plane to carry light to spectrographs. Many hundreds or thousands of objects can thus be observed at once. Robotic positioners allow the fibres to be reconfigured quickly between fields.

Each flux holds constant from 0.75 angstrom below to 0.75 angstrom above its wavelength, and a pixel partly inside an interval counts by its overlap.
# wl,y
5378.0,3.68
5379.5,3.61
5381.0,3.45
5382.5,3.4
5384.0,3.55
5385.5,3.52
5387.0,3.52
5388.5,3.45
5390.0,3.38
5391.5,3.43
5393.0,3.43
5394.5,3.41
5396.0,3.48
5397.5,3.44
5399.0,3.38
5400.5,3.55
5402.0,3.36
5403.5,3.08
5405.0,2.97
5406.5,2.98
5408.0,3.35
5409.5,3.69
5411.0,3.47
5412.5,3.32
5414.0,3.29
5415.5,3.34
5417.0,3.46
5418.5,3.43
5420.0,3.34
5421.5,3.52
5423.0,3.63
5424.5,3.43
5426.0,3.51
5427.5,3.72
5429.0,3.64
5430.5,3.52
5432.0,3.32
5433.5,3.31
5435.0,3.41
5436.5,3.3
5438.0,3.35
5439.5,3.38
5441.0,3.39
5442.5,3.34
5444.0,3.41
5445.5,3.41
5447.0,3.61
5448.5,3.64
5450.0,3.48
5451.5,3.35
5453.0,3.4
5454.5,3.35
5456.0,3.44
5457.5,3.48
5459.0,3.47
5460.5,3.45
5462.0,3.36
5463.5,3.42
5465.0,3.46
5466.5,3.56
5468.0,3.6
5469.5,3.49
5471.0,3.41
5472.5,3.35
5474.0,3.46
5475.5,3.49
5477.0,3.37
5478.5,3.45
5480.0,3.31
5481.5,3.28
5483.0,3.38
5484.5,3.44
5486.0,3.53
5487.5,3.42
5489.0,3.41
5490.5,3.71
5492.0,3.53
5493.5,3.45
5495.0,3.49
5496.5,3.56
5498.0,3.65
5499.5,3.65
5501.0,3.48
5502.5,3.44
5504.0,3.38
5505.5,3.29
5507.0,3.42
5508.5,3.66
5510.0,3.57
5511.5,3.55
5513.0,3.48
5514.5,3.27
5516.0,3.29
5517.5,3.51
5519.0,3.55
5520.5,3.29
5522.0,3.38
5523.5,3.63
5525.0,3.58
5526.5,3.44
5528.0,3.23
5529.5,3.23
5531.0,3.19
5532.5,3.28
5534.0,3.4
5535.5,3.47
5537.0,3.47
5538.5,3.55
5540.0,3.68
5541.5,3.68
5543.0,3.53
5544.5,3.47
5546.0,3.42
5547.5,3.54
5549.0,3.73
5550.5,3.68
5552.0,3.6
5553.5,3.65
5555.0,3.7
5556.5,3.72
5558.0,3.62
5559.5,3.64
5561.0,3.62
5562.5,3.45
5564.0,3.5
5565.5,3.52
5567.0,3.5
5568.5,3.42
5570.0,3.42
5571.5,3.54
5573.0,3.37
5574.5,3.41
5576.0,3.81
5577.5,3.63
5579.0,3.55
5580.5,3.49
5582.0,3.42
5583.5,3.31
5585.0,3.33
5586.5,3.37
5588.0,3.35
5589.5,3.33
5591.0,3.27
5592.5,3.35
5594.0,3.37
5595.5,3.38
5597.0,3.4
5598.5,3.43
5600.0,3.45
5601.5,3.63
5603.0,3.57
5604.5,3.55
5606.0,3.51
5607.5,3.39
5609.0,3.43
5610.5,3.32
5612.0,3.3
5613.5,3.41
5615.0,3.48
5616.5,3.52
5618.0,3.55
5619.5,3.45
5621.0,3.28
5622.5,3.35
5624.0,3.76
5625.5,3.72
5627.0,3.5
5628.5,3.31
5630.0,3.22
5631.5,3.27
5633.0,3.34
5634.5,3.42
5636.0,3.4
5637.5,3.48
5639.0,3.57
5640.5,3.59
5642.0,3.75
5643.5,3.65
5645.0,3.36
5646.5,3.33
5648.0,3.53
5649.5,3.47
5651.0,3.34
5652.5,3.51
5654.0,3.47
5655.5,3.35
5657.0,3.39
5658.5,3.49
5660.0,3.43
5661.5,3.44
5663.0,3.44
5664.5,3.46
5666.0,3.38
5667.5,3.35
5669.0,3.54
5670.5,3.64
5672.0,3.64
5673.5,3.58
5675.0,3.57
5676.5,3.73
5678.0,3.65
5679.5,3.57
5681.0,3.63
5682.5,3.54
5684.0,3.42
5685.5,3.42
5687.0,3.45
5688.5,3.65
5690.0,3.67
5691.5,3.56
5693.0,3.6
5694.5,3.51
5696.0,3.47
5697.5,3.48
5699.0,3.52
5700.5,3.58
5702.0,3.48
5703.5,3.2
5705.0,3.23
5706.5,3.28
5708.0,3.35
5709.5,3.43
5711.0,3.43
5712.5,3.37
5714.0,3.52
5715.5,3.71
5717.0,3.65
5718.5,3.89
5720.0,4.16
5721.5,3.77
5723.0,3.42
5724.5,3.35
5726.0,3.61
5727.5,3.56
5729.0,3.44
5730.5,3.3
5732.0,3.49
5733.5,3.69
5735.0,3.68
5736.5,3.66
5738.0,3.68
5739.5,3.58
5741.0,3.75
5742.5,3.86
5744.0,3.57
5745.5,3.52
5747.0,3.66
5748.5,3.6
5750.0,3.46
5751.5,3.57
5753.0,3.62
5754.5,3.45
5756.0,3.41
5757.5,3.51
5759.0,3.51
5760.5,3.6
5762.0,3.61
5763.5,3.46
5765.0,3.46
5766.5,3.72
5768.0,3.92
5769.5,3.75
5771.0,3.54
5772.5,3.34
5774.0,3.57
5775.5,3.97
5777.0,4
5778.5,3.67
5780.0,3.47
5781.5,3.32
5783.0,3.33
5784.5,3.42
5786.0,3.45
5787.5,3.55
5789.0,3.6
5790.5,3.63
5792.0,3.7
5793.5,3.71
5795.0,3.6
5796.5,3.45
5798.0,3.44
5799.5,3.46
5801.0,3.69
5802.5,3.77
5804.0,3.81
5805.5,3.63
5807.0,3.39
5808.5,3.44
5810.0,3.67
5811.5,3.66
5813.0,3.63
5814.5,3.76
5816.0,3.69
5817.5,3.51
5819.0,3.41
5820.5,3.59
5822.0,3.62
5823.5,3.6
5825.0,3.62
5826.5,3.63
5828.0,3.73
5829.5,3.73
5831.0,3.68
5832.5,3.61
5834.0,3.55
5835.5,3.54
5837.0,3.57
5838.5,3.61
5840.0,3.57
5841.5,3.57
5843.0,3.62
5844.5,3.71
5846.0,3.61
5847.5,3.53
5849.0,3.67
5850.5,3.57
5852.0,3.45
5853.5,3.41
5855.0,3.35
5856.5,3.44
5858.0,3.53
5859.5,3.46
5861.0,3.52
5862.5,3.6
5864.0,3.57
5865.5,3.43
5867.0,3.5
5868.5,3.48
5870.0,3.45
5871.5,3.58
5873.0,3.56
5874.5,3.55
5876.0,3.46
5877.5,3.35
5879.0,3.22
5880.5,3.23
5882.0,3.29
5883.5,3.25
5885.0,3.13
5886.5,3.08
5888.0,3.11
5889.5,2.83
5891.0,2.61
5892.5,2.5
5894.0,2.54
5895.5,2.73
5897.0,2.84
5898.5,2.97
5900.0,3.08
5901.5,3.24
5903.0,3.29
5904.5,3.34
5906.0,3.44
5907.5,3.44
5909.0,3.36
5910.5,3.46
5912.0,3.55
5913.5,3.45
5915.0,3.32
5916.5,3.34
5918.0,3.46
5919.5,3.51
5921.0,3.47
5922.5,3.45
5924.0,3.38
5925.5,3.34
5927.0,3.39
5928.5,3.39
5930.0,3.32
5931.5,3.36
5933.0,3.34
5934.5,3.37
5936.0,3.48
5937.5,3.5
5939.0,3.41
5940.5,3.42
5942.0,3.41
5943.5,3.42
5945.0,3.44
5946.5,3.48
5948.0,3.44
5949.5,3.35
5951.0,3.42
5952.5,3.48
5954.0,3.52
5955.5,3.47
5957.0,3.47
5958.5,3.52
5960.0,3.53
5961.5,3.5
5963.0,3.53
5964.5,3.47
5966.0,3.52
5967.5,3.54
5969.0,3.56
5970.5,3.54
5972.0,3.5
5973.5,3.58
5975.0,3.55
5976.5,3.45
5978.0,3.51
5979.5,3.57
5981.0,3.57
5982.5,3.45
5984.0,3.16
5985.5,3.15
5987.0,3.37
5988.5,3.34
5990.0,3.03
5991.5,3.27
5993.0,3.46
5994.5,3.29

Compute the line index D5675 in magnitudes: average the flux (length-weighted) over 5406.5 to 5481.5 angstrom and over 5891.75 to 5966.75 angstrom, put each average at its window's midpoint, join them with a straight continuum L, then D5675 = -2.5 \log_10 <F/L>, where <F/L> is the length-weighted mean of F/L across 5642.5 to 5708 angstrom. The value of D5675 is -0.03 mag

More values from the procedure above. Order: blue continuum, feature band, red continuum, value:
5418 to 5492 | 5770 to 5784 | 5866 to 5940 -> -0.08 mag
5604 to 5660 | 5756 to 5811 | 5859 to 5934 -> -0.07 mag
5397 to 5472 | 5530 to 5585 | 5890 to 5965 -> -0.04 mag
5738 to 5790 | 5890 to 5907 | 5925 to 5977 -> 0.18 mag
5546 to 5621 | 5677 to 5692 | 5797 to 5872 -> -0.01 mag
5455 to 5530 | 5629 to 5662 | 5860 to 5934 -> -0.02 mag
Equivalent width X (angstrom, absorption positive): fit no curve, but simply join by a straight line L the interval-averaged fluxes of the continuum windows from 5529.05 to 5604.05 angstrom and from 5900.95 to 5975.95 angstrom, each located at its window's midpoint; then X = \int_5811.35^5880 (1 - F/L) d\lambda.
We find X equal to -2.0 angstrom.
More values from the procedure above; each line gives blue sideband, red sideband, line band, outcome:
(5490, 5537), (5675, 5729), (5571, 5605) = 0.4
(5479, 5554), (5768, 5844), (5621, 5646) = 0.4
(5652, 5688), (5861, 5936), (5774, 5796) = -1.3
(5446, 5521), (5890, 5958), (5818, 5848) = -2.4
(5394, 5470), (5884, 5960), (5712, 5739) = -2.1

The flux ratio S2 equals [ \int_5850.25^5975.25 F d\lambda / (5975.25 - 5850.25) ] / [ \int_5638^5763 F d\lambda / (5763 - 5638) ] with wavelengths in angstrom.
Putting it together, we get 0.95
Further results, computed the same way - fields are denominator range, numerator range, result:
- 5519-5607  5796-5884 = 1.02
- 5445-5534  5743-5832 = 1.04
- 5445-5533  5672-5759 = 1.03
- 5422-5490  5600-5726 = 1.02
